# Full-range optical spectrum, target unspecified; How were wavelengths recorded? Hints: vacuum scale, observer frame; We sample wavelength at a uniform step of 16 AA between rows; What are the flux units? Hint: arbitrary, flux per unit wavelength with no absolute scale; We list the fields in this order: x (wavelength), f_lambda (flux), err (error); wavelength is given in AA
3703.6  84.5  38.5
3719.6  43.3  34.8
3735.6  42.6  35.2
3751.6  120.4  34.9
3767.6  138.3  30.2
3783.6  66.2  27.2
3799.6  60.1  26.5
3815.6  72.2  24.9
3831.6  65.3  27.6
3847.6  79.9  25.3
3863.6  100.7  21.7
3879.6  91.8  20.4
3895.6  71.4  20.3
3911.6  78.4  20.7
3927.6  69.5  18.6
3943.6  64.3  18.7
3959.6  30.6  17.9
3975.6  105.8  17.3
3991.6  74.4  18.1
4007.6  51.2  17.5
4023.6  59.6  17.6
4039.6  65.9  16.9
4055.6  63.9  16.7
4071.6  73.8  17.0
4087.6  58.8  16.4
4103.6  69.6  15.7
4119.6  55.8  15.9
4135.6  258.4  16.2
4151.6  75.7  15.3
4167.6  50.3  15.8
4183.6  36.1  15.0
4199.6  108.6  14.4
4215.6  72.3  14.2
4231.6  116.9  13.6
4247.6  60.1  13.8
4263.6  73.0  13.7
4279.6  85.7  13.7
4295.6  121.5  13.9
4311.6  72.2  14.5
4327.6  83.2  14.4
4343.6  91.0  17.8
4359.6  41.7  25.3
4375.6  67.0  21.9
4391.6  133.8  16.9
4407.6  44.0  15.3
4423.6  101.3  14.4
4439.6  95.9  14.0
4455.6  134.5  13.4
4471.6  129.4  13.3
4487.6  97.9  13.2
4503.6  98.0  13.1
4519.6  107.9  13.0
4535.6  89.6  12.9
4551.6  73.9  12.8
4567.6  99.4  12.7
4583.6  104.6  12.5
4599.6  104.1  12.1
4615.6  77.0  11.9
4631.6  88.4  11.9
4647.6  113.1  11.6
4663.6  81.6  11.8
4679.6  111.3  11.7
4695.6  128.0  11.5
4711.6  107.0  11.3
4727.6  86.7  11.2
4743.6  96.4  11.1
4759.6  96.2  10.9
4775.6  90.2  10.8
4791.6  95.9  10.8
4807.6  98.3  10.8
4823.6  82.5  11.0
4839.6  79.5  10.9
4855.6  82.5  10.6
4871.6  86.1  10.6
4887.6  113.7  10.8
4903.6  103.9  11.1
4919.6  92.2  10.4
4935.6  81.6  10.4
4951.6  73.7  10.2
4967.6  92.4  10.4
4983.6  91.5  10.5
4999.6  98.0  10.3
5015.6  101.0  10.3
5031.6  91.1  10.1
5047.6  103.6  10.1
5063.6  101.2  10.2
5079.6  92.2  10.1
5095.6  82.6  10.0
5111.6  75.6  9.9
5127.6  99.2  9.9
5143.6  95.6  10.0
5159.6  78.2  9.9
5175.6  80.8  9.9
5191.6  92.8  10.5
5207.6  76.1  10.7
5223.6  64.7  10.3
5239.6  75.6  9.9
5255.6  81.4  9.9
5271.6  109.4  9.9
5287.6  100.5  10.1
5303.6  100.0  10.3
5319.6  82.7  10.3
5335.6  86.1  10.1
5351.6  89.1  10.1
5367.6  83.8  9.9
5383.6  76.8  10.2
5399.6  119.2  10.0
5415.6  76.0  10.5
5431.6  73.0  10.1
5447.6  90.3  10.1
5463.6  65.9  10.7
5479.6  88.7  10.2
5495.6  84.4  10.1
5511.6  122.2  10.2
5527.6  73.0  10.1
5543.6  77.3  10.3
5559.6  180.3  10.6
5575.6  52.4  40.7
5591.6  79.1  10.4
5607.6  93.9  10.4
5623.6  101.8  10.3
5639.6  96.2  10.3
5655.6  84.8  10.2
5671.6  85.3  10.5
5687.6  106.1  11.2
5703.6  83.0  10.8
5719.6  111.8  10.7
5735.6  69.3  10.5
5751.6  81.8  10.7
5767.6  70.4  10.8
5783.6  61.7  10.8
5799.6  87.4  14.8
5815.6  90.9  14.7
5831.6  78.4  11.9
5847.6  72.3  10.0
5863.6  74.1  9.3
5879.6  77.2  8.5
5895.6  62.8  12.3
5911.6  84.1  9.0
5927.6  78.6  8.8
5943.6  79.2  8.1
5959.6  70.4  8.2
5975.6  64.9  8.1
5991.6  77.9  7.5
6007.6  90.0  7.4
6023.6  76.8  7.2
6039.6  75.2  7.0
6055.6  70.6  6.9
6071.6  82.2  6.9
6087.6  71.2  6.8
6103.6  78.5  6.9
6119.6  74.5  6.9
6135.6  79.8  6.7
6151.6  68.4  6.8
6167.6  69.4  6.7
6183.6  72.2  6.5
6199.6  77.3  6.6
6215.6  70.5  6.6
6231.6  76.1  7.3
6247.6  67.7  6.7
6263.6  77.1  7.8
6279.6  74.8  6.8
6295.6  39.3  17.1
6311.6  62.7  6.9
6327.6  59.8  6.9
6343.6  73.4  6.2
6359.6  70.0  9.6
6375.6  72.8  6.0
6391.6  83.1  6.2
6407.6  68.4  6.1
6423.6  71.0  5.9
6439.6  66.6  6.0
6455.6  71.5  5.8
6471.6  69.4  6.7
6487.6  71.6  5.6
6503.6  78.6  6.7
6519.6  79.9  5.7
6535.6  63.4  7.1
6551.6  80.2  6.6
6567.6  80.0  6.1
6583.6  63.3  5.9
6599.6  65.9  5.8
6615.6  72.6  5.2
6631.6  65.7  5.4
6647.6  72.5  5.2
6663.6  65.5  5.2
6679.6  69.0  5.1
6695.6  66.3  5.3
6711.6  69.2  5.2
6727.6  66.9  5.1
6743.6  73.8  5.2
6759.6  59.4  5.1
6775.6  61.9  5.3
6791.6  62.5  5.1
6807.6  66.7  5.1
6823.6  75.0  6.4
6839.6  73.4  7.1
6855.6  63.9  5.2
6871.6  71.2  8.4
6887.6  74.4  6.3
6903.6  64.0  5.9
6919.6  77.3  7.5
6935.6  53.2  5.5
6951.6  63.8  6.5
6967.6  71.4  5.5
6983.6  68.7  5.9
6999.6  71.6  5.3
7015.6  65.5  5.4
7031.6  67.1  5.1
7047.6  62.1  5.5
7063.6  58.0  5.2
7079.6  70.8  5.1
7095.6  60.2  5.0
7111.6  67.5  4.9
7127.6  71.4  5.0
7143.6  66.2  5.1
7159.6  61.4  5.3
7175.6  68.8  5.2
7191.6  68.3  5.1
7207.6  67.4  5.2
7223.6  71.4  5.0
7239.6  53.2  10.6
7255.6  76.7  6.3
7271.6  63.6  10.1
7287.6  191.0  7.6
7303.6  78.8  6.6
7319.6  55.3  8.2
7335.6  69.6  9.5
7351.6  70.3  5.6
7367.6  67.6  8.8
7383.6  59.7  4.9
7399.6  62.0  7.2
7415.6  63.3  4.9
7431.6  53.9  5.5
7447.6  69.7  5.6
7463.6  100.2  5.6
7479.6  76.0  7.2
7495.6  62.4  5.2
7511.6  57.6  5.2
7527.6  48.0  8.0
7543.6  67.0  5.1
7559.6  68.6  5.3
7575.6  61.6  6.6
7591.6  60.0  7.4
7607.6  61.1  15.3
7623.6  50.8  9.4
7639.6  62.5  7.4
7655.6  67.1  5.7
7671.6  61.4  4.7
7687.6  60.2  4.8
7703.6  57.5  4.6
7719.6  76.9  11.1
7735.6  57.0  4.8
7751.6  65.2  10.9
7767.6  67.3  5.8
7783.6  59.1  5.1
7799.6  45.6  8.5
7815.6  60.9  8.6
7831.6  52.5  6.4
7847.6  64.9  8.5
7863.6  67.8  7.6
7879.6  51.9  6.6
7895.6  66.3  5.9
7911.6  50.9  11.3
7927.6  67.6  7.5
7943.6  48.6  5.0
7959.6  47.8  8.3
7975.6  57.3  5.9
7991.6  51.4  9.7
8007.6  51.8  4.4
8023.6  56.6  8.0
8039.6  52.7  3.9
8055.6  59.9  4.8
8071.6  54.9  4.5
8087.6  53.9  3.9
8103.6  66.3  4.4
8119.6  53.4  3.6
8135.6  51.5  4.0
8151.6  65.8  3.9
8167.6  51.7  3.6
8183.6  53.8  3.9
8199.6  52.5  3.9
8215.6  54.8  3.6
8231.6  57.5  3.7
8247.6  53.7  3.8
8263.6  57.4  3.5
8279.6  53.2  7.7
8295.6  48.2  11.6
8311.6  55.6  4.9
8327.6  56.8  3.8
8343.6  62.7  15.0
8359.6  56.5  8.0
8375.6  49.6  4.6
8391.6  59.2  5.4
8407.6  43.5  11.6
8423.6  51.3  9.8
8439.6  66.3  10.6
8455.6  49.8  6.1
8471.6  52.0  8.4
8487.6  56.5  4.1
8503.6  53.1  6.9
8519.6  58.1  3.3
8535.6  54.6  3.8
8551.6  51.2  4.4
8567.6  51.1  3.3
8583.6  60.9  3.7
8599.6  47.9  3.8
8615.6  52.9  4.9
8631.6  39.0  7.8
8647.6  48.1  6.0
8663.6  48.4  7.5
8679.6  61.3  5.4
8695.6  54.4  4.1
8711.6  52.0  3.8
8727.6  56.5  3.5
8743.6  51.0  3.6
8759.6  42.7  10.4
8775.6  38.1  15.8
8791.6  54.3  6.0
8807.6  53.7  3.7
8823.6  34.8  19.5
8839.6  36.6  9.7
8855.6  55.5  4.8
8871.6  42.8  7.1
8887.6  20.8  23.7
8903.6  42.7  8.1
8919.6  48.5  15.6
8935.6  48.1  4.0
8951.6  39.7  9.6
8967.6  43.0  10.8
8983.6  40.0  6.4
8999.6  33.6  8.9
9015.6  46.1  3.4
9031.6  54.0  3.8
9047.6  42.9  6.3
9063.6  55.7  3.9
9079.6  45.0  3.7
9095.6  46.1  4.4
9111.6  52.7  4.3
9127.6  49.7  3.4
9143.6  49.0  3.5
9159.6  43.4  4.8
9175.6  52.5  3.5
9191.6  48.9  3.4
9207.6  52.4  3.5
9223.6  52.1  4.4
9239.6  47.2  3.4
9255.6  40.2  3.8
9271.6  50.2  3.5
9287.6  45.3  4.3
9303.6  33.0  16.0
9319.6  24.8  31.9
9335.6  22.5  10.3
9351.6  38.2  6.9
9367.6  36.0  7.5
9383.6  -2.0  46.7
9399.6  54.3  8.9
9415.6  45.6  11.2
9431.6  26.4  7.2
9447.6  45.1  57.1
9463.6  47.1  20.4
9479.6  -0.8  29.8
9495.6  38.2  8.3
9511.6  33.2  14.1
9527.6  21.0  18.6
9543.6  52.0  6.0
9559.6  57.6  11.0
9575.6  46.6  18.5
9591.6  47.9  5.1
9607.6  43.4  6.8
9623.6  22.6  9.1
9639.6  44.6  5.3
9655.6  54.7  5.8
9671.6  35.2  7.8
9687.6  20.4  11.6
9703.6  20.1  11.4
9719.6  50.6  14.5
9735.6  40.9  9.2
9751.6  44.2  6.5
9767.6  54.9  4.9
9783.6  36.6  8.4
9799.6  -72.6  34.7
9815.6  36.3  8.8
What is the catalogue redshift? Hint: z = 0.110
